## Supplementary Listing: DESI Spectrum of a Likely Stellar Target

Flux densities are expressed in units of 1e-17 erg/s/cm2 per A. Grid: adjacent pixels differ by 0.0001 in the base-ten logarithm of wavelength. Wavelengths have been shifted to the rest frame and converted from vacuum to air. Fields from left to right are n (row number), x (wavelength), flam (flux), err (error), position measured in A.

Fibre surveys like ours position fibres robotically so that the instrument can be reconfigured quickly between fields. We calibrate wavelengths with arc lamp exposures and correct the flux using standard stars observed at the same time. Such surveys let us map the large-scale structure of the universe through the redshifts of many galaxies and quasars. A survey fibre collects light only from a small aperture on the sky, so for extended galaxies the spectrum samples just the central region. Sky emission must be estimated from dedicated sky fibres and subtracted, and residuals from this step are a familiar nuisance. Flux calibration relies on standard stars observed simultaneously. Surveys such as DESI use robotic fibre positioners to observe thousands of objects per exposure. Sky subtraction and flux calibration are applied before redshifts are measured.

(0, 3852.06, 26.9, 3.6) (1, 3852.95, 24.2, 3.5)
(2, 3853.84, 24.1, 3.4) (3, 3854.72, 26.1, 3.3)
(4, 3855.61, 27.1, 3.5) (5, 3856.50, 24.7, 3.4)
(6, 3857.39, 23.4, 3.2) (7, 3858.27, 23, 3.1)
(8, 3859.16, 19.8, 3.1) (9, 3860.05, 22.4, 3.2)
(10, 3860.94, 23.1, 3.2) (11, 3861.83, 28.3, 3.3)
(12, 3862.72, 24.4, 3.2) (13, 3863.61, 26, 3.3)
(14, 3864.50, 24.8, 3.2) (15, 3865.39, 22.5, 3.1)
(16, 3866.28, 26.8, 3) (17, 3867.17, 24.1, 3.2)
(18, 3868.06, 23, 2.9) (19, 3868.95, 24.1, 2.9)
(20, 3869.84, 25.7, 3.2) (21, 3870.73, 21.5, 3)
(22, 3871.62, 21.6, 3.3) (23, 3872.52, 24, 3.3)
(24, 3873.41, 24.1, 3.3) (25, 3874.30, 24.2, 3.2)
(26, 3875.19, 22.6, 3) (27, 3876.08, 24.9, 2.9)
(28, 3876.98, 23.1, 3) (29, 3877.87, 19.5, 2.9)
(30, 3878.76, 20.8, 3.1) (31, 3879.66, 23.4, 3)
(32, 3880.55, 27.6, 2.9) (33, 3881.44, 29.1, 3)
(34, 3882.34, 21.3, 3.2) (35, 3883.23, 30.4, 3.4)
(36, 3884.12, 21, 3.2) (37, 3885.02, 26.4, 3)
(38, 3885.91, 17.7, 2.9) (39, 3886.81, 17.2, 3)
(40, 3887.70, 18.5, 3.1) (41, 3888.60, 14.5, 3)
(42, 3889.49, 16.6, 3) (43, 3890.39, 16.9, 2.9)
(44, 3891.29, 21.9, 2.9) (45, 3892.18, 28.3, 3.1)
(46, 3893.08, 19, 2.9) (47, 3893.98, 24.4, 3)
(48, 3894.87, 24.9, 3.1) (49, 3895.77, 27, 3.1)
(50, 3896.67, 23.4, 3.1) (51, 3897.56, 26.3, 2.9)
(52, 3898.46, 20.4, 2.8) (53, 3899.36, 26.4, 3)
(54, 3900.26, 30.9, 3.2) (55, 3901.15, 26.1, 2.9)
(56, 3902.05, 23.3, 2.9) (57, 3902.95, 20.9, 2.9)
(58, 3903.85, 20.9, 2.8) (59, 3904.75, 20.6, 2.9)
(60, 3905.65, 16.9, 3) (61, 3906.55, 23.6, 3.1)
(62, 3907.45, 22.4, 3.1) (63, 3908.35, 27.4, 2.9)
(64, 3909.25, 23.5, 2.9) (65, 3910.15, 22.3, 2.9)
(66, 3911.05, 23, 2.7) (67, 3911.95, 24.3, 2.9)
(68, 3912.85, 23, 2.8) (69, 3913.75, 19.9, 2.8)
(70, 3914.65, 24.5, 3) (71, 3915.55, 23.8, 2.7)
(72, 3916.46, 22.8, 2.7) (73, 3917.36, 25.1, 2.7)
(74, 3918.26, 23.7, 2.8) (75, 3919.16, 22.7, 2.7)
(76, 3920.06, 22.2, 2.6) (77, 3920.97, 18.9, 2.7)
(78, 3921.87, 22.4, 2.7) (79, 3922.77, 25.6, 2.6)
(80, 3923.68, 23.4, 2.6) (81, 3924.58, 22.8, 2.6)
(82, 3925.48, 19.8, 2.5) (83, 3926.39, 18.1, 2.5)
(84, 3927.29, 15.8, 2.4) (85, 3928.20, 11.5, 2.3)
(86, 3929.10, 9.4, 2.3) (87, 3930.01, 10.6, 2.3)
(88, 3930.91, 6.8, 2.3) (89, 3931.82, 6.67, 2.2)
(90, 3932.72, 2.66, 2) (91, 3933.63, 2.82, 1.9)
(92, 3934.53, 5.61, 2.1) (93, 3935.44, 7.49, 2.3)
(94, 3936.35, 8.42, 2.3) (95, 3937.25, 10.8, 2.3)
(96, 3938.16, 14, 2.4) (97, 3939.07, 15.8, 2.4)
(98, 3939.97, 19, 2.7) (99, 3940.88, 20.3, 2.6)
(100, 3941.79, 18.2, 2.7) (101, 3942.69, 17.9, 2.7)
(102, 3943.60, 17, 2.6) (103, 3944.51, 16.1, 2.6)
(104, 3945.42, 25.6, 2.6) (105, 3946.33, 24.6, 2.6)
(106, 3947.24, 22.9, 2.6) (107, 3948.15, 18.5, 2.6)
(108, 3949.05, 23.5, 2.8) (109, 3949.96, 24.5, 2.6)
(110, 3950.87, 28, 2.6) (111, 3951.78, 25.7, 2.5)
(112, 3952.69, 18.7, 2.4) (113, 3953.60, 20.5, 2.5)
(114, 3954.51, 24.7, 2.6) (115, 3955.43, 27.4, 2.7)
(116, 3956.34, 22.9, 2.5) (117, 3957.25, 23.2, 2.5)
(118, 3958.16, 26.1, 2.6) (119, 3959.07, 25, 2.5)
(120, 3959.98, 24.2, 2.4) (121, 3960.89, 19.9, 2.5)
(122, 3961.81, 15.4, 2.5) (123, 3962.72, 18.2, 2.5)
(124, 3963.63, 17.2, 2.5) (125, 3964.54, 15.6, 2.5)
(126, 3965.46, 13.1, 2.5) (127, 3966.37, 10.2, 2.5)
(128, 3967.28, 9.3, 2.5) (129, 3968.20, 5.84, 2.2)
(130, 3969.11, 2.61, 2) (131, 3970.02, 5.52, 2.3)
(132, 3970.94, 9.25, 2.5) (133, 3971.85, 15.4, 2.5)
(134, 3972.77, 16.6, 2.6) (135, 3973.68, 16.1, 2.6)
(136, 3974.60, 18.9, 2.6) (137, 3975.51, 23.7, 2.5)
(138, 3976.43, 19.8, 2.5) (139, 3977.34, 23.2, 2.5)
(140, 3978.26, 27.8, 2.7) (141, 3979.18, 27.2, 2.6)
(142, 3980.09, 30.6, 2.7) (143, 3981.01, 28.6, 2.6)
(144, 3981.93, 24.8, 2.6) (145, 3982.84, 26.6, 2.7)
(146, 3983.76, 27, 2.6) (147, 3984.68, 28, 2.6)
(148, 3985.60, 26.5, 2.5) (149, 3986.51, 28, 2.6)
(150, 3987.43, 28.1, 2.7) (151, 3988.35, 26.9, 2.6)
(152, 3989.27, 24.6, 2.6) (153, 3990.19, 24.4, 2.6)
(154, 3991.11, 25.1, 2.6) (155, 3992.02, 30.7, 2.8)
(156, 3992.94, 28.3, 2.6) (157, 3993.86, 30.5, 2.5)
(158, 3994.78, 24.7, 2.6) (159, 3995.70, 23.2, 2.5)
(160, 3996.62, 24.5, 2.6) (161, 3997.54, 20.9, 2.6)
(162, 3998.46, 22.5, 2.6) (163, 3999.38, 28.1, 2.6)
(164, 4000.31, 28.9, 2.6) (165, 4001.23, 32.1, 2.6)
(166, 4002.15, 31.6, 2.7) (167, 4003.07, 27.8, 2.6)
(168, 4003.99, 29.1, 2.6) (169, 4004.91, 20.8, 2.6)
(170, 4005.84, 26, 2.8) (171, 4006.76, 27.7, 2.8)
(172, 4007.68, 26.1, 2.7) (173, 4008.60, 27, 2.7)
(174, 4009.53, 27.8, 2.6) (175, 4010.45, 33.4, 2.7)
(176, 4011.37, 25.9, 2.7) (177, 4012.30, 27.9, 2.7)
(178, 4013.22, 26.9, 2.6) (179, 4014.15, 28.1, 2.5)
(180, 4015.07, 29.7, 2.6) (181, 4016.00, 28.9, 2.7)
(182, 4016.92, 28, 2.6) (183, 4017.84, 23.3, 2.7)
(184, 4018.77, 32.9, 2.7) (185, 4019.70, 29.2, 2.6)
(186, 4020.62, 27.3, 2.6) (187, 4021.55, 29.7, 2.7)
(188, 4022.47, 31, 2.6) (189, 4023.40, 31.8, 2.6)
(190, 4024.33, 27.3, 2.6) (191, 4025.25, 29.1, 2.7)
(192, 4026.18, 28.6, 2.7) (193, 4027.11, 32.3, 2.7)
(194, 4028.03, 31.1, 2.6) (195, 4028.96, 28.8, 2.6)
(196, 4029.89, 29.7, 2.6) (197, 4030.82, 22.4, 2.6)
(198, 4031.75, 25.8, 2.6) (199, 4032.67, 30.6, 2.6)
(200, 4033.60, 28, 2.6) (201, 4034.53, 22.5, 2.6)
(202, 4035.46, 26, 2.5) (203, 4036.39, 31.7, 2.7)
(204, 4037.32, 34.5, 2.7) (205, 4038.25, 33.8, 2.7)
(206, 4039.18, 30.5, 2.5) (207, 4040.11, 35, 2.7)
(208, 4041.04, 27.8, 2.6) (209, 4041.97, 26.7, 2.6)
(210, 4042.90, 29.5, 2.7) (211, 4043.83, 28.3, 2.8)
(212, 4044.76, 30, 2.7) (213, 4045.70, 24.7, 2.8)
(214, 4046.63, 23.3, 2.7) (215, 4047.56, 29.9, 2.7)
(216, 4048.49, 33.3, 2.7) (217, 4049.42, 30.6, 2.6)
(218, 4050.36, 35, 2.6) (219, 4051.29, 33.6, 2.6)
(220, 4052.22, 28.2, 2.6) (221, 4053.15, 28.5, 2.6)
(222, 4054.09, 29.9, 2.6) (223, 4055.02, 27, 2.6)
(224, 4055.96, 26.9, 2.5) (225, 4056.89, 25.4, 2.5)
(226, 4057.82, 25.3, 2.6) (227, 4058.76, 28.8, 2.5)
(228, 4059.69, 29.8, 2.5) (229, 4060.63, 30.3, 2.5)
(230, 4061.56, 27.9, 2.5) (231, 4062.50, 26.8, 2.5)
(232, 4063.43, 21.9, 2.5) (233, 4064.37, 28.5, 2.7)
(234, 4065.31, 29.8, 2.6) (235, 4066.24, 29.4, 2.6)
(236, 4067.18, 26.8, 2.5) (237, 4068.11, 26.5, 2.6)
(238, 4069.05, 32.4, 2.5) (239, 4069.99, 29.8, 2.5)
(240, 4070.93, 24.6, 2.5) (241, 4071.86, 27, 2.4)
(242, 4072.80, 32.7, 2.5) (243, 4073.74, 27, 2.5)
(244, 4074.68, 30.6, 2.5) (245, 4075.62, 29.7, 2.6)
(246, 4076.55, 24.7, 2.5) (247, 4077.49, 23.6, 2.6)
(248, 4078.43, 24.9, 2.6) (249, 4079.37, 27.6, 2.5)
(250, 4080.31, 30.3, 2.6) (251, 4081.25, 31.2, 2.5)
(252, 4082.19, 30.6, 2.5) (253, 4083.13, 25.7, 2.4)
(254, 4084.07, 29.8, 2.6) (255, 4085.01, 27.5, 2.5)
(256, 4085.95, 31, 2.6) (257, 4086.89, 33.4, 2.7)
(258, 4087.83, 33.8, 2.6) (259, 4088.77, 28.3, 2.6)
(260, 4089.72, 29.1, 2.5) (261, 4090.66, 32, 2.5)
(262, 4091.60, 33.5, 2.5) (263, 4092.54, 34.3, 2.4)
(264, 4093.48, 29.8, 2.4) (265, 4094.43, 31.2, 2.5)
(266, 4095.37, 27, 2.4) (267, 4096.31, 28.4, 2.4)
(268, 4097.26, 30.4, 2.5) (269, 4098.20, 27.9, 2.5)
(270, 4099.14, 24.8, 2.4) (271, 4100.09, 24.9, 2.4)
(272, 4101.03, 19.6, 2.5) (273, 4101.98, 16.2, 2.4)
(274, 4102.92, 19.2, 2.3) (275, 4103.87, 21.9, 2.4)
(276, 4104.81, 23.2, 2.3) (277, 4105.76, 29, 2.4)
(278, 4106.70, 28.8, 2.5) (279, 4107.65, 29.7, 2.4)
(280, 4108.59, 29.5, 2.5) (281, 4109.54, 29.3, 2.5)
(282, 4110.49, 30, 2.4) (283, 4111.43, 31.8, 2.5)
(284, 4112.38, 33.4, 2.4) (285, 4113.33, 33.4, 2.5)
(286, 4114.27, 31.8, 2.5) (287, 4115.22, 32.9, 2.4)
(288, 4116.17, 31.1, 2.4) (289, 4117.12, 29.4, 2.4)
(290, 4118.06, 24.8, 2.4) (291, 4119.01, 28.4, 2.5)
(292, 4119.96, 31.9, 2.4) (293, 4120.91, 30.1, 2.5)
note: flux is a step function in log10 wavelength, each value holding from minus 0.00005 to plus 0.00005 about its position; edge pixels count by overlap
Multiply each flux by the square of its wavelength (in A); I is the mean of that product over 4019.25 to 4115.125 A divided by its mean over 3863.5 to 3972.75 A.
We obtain 1.5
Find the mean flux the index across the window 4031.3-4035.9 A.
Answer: 26.6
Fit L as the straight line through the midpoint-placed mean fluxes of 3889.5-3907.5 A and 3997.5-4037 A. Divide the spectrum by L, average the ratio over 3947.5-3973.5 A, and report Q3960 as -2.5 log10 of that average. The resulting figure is 0.38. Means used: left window 23.1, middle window 18.1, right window 28.1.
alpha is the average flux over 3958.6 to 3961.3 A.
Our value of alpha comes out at 23.1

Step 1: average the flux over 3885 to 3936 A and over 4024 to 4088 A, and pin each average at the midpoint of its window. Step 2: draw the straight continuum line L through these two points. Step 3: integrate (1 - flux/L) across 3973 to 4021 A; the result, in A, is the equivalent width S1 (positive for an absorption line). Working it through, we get -2.8 A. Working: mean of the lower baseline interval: 19.8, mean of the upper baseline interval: 28.8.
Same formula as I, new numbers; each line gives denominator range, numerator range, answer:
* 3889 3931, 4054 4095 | 1.44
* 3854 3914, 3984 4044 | 1.29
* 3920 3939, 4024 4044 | 2.28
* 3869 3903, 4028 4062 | 1.36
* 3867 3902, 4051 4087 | 1.34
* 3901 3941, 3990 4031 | 1.61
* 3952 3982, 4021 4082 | 1.58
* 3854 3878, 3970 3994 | 1.07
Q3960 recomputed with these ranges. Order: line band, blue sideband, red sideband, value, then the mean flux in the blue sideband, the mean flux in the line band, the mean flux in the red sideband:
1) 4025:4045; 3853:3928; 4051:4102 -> -0.08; 23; 29.2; 28.4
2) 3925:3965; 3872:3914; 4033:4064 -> 0.39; 22.9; 17.5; 28.8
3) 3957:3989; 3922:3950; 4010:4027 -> 0.08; 15.6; 20.1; 28.9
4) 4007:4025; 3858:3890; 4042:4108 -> -0.07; 23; 28.5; 28.2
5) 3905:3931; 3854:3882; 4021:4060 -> 0.22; 24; 20.7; 29.1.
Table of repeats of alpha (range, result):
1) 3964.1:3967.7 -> 12.1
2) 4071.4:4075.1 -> 29.3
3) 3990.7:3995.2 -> 28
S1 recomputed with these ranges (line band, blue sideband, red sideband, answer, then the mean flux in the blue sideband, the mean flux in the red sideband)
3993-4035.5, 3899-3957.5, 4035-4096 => -3.6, 19.6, 29.2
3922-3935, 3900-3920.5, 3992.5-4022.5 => 5.8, 23.1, 27.5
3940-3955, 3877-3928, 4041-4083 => 1.6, 22.5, 28.4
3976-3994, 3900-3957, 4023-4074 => -2.2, 19.5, 28.8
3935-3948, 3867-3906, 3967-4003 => 3.4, 22.9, 23.1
